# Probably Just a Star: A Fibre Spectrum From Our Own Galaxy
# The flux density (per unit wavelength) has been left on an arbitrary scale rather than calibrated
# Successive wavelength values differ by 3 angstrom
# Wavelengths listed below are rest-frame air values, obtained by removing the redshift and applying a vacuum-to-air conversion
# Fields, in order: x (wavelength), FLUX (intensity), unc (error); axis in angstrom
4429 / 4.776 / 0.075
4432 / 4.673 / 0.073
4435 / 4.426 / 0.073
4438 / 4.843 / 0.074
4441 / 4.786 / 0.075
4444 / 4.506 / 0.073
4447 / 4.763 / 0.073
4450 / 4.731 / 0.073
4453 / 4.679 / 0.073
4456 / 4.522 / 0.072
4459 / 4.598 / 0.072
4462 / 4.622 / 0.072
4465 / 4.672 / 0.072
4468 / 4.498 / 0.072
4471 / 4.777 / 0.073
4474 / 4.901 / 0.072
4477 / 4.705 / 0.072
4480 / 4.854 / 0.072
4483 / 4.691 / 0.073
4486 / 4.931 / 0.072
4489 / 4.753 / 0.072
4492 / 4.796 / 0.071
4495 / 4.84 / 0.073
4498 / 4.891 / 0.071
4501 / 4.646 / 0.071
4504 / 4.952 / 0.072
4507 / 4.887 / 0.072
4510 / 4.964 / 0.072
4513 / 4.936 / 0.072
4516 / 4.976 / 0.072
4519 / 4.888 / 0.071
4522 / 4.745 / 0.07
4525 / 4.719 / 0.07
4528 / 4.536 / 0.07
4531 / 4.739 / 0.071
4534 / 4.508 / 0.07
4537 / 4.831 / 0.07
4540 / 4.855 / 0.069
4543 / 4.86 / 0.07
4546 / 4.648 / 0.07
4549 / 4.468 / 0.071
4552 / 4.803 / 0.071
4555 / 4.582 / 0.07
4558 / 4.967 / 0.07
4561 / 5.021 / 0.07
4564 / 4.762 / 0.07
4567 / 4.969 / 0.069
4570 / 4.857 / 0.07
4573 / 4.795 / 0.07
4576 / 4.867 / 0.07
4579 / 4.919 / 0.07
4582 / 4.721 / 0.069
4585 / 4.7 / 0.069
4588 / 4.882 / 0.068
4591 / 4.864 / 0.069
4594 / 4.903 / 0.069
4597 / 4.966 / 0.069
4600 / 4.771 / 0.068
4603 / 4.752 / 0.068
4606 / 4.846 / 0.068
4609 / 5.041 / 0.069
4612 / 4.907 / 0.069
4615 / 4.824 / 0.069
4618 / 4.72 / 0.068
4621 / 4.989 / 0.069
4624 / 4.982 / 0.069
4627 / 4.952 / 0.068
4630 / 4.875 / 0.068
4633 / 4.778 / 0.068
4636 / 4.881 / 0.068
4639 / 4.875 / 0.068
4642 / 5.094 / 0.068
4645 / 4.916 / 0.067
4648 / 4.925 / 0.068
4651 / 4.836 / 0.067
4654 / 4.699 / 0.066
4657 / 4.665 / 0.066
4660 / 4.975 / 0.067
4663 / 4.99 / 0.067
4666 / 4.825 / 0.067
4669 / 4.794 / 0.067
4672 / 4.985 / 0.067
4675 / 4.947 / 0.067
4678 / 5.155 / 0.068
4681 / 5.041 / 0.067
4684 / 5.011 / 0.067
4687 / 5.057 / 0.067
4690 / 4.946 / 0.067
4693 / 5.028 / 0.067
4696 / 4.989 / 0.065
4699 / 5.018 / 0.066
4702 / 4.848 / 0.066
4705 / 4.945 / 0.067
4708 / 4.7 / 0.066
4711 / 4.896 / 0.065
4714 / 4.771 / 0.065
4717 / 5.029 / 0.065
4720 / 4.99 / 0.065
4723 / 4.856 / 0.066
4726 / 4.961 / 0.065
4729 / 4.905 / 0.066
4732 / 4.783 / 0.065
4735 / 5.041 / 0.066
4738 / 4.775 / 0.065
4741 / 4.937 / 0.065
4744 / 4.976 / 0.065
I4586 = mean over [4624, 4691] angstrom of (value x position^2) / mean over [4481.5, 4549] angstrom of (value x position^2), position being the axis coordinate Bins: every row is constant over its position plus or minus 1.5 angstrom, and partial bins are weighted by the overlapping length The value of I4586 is 1.09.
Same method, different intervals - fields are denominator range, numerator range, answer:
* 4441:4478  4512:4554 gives 1.05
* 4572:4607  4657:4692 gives 1.07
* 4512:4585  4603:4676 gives 1.06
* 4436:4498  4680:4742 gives 1.16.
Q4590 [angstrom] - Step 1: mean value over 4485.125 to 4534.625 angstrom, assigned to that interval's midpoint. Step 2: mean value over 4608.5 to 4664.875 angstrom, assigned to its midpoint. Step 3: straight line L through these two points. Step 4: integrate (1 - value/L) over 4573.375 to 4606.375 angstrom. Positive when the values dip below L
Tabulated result 0.2 angstrom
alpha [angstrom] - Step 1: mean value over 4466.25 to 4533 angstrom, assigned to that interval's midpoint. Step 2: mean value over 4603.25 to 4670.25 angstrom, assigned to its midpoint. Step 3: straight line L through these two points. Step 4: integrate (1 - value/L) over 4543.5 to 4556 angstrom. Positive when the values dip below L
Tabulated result 0.5 angstrom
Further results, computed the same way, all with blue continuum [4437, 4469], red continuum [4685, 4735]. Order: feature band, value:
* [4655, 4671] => 0.09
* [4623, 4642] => -0.24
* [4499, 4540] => -0.63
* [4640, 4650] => -0.23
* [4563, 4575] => -0.18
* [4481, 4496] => -0.35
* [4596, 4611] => -0.19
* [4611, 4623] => -0.09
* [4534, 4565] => -0.06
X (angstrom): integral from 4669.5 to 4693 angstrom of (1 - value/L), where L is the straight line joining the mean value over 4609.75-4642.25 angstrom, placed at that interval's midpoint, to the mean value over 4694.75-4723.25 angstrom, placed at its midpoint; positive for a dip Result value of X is -0.5 angstrom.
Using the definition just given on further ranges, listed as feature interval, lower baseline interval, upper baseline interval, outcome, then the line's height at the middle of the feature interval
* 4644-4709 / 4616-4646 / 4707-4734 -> -0.4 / 4.89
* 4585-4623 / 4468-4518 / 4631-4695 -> 0.2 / 4.89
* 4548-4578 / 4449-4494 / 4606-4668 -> 0.0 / 4.81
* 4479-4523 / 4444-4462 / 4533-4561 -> -1.5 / 4.69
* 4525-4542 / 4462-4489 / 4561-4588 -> 0.4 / 4.8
